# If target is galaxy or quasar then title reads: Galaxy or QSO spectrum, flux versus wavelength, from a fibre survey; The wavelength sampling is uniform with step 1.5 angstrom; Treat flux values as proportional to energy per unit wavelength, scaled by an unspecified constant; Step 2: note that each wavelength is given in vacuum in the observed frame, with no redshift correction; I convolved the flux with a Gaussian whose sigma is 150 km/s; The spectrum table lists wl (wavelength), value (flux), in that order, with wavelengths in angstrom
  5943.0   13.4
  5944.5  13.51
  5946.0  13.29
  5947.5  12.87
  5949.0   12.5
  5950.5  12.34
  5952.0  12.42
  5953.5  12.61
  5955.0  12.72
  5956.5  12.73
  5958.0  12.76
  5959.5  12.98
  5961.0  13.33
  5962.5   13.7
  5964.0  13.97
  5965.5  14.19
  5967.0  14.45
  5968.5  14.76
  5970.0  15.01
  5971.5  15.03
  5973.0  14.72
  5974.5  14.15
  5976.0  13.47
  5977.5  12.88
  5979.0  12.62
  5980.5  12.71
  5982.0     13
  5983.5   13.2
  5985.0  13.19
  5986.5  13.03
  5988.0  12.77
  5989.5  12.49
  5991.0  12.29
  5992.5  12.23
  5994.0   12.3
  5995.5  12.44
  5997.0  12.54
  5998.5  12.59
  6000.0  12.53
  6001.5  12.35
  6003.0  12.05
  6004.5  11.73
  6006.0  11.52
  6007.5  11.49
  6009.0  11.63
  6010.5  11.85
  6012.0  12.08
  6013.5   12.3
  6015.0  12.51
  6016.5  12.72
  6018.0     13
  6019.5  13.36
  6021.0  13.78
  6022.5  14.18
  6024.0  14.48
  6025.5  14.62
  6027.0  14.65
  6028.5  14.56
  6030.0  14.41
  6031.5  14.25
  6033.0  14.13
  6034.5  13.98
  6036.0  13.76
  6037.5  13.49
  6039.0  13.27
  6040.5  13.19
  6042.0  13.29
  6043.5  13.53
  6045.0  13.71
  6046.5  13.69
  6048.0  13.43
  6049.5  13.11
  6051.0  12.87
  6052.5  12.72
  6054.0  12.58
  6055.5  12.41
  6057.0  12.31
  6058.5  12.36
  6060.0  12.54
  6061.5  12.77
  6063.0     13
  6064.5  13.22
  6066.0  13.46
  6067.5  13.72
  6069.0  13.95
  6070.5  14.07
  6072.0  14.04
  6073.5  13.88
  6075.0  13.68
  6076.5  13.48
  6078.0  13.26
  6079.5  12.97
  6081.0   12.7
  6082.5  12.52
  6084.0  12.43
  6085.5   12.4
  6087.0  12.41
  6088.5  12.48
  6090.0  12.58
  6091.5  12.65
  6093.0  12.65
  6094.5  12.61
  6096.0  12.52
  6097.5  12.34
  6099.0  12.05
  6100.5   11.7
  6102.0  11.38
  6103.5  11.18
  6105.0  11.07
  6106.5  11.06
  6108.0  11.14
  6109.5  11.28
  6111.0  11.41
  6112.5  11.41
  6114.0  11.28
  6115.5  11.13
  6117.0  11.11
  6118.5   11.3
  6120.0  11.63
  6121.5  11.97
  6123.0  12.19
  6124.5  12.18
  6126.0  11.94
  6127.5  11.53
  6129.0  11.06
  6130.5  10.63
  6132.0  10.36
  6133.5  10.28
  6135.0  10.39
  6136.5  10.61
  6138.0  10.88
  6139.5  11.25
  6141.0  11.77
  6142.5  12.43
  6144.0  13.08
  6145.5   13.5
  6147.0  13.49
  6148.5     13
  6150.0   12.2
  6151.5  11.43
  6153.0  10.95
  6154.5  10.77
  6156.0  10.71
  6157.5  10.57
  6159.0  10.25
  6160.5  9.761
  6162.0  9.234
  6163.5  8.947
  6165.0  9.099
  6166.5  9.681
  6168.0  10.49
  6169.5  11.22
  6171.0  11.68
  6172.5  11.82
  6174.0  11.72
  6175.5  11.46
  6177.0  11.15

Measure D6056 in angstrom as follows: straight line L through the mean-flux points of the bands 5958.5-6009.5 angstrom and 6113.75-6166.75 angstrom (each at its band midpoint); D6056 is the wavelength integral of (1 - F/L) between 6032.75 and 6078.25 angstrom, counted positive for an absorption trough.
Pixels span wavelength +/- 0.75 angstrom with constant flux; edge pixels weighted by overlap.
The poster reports -4.2 angstrom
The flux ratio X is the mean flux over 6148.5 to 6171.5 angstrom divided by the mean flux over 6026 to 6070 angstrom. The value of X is 0.8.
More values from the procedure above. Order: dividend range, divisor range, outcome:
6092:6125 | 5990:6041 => 0.90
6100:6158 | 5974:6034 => 0.89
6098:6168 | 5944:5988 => 0.84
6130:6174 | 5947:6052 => 0.84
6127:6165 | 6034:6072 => 0.84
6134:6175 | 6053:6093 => 0.86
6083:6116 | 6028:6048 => 0.86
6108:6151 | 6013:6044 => 0.85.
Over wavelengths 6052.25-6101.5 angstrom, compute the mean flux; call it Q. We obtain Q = 12.9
